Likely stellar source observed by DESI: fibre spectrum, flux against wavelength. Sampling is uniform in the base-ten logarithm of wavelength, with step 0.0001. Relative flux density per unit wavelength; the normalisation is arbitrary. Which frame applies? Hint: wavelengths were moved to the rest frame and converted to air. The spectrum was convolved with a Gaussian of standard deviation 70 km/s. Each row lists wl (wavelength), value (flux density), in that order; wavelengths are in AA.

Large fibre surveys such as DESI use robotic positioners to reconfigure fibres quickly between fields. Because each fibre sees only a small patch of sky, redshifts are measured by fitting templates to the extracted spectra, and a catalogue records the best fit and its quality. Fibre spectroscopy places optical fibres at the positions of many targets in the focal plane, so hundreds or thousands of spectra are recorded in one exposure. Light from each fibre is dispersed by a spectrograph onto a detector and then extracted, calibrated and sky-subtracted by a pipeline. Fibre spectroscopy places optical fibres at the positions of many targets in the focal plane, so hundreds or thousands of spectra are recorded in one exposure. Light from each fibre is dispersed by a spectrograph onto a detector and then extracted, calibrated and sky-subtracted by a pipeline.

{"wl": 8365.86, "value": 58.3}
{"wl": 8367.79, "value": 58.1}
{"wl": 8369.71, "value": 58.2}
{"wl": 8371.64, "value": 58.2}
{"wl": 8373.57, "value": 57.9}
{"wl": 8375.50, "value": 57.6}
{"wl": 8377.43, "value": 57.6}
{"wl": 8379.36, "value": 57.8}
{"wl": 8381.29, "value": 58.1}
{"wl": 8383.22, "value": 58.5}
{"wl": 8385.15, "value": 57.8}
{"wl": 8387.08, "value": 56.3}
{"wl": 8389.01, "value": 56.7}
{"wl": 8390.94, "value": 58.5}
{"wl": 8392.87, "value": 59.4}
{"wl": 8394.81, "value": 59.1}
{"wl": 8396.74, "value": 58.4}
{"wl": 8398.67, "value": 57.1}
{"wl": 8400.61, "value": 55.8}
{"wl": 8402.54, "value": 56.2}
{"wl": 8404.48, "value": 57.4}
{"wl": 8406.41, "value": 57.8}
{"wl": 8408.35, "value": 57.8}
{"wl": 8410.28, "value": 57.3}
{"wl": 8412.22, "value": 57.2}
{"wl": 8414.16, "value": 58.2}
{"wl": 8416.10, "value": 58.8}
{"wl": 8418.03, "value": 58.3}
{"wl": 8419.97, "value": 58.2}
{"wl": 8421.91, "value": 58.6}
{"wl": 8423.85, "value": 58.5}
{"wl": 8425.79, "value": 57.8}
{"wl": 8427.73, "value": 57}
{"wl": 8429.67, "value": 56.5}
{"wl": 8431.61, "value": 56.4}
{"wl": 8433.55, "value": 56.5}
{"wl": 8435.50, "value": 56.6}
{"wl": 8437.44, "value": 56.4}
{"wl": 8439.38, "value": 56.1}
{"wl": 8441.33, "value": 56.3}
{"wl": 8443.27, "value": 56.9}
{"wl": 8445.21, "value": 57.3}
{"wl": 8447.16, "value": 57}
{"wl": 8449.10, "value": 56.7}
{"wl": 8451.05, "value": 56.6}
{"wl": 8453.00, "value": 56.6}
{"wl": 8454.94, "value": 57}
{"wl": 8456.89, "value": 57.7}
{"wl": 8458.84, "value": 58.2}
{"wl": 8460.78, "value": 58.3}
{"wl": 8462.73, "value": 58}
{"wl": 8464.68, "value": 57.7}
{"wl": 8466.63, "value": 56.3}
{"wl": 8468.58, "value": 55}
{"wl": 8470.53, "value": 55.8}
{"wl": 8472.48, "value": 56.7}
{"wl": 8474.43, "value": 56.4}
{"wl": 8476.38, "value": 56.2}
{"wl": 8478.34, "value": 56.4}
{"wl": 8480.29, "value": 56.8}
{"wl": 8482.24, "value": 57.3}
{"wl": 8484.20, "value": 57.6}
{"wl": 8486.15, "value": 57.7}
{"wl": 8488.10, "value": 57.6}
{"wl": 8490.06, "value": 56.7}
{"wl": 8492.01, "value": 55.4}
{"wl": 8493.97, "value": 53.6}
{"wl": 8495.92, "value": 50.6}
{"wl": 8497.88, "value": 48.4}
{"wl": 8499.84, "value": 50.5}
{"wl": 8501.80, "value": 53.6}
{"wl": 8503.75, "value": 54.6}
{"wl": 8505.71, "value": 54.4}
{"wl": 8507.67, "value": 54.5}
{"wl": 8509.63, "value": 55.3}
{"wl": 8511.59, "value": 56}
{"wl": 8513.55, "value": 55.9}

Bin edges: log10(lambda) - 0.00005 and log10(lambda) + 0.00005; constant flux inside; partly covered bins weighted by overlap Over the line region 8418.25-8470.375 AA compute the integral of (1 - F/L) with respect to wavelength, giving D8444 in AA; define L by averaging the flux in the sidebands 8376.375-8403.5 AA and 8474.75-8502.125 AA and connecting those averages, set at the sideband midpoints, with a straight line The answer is -0.86 AA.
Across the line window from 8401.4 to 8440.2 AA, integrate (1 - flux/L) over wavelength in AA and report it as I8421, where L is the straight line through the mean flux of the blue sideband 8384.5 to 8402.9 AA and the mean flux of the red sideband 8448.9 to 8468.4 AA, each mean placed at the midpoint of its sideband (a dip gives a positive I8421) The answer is 0.0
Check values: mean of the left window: 57.6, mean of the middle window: 57.4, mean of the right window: 57.2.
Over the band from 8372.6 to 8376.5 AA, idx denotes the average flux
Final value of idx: 57.7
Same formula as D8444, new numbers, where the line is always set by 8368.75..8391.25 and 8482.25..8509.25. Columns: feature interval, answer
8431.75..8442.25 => -0.1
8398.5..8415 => -0.1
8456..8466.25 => -0.5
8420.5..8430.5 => -0.2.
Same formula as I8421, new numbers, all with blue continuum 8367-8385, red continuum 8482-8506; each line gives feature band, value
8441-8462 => -0.57 AA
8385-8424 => -0.45 AA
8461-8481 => -0.55 AA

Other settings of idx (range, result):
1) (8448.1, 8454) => 56.7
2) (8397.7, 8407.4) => 56.9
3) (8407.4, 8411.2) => 57.6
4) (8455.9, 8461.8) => 58.1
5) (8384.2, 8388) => 57.1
